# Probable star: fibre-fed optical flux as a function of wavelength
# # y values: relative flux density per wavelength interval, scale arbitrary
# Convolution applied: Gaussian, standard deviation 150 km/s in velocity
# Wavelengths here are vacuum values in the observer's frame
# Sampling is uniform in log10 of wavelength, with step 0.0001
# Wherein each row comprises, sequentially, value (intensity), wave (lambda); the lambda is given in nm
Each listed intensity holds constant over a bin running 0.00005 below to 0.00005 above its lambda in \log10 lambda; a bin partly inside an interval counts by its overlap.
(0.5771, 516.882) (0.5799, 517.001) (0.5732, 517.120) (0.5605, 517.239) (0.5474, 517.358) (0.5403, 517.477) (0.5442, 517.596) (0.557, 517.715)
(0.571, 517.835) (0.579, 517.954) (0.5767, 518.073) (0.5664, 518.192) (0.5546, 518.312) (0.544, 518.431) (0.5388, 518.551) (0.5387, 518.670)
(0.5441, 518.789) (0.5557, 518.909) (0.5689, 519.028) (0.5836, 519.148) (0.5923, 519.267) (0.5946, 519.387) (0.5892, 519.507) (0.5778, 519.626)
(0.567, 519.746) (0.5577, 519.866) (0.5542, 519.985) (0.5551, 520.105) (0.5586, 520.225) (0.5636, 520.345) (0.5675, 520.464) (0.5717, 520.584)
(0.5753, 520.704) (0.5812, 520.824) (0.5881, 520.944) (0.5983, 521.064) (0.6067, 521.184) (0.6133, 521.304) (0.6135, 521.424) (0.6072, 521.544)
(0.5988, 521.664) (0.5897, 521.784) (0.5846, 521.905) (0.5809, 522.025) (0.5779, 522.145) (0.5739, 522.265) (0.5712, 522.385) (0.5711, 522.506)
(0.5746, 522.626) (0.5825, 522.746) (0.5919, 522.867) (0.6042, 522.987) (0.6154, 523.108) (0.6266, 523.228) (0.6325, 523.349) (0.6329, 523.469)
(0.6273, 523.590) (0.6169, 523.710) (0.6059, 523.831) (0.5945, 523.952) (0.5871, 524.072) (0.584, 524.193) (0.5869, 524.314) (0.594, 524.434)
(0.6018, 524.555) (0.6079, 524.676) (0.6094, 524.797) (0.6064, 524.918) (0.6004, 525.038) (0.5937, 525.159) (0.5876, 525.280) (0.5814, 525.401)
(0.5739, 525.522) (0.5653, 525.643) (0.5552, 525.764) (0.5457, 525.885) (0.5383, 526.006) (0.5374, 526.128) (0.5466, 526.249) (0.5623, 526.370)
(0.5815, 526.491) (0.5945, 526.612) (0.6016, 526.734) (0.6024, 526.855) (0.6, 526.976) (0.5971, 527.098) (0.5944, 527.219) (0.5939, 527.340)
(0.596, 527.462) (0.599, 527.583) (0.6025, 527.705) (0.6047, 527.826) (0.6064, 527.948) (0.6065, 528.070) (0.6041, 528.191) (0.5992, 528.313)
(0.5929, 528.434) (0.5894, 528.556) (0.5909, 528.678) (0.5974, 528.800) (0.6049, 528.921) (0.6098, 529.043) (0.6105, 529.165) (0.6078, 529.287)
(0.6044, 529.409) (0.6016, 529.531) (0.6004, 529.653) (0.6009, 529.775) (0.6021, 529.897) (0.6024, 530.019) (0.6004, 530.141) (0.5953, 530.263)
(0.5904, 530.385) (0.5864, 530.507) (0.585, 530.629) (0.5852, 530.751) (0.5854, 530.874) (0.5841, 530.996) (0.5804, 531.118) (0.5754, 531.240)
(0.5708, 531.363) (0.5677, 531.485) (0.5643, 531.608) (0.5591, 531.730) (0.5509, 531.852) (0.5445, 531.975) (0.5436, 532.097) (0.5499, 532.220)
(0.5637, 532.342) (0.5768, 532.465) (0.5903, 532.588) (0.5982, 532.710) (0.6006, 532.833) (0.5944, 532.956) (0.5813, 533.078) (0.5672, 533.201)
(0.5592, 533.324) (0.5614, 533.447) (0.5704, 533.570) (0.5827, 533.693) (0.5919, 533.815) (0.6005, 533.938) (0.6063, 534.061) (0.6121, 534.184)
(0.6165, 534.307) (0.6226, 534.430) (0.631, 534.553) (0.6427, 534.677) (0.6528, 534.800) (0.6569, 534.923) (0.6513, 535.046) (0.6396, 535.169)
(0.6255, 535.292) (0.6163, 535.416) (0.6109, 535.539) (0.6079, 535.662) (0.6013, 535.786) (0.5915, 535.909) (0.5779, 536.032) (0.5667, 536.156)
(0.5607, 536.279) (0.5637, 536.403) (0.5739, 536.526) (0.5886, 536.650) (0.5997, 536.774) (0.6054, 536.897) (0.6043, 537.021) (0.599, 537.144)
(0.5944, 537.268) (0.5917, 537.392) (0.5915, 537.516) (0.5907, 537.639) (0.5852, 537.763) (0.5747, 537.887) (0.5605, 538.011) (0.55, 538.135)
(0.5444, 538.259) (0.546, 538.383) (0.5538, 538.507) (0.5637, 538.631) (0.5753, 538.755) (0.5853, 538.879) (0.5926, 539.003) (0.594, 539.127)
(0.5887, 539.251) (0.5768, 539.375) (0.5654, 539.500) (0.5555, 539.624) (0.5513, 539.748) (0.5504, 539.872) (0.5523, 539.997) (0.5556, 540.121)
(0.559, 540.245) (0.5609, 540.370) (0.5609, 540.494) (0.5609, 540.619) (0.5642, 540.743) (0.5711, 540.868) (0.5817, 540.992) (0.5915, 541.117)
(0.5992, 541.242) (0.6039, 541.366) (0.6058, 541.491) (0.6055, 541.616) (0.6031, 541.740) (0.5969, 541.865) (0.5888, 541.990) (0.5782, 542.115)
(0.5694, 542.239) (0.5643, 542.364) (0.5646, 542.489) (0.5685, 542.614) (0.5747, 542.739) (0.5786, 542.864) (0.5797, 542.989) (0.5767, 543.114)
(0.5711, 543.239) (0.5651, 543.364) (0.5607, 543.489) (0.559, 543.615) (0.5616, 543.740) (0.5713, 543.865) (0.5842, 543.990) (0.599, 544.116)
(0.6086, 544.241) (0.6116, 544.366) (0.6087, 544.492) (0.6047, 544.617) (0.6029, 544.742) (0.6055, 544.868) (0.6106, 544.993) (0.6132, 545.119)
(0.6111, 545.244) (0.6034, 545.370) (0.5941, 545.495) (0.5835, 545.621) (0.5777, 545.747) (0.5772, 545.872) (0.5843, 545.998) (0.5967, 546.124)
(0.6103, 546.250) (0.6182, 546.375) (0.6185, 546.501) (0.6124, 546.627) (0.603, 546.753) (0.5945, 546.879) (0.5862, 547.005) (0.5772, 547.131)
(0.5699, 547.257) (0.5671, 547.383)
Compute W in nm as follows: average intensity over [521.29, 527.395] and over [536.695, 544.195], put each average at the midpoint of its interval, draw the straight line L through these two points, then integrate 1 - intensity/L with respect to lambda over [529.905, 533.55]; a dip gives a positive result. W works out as 0.046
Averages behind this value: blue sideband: 0.59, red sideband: 0.576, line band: 0.577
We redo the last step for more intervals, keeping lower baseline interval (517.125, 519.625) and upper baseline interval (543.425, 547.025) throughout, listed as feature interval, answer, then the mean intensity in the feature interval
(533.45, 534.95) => -0.08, 0.612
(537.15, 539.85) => 0.07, 0.573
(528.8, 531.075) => -0.08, 0.598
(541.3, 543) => 0.02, 0.585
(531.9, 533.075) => 0.01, 0.574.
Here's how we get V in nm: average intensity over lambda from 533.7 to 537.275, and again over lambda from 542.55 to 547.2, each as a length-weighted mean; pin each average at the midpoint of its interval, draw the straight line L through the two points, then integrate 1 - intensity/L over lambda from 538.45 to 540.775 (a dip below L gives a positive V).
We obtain 0.13 nm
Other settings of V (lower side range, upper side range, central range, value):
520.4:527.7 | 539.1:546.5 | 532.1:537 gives -0.091 nm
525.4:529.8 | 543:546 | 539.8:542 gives 0.042 nm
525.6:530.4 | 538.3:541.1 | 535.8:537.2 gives -0.029 nm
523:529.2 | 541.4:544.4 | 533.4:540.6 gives -0.026 nm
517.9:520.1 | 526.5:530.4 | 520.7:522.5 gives -0.049 nm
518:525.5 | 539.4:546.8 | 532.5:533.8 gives 0.009 nm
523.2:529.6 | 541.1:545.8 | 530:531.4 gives 0.014 nm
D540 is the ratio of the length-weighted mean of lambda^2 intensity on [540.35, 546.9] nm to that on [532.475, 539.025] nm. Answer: 1.0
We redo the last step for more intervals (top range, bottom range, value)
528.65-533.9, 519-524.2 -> 1.03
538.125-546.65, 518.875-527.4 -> 1.07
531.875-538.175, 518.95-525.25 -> 1.05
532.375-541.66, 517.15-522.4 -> 1.09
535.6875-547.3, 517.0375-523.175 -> 1.10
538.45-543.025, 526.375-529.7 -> 1.01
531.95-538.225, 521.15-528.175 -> 1.04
